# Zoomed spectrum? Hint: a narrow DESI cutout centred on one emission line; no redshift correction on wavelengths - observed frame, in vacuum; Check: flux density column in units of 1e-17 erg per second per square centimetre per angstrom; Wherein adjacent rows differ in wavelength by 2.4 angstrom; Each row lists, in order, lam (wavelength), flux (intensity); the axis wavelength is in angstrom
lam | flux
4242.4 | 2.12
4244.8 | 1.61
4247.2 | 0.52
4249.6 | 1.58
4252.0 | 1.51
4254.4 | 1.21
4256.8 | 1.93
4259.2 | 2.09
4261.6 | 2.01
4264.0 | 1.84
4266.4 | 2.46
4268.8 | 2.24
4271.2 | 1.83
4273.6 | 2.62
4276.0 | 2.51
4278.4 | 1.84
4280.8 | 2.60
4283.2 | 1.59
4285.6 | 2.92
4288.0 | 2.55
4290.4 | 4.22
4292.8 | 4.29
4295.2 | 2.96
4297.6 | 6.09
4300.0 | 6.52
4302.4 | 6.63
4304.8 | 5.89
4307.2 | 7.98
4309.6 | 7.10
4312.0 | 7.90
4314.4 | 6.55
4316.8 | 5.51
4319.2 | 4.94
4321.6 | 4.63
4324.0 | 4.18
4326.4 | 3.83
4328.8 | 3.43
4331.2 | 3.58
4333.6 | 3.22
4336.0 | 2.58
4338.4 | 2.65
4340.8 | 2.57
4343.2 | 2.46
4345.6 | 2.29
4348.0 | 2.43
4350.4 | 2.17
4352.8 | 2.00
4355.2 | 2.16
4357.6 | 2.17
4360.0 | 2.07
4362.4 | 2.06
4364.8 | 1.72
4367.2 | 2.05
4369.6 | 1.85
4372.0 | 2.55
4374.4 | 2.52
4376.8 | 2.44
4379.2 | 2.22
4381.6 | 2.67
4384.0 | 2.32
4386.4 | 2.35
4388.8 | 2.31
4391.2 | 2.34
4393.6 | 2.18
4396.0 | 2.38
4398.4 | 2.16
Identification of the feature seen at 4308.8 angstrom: Ly-alpha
